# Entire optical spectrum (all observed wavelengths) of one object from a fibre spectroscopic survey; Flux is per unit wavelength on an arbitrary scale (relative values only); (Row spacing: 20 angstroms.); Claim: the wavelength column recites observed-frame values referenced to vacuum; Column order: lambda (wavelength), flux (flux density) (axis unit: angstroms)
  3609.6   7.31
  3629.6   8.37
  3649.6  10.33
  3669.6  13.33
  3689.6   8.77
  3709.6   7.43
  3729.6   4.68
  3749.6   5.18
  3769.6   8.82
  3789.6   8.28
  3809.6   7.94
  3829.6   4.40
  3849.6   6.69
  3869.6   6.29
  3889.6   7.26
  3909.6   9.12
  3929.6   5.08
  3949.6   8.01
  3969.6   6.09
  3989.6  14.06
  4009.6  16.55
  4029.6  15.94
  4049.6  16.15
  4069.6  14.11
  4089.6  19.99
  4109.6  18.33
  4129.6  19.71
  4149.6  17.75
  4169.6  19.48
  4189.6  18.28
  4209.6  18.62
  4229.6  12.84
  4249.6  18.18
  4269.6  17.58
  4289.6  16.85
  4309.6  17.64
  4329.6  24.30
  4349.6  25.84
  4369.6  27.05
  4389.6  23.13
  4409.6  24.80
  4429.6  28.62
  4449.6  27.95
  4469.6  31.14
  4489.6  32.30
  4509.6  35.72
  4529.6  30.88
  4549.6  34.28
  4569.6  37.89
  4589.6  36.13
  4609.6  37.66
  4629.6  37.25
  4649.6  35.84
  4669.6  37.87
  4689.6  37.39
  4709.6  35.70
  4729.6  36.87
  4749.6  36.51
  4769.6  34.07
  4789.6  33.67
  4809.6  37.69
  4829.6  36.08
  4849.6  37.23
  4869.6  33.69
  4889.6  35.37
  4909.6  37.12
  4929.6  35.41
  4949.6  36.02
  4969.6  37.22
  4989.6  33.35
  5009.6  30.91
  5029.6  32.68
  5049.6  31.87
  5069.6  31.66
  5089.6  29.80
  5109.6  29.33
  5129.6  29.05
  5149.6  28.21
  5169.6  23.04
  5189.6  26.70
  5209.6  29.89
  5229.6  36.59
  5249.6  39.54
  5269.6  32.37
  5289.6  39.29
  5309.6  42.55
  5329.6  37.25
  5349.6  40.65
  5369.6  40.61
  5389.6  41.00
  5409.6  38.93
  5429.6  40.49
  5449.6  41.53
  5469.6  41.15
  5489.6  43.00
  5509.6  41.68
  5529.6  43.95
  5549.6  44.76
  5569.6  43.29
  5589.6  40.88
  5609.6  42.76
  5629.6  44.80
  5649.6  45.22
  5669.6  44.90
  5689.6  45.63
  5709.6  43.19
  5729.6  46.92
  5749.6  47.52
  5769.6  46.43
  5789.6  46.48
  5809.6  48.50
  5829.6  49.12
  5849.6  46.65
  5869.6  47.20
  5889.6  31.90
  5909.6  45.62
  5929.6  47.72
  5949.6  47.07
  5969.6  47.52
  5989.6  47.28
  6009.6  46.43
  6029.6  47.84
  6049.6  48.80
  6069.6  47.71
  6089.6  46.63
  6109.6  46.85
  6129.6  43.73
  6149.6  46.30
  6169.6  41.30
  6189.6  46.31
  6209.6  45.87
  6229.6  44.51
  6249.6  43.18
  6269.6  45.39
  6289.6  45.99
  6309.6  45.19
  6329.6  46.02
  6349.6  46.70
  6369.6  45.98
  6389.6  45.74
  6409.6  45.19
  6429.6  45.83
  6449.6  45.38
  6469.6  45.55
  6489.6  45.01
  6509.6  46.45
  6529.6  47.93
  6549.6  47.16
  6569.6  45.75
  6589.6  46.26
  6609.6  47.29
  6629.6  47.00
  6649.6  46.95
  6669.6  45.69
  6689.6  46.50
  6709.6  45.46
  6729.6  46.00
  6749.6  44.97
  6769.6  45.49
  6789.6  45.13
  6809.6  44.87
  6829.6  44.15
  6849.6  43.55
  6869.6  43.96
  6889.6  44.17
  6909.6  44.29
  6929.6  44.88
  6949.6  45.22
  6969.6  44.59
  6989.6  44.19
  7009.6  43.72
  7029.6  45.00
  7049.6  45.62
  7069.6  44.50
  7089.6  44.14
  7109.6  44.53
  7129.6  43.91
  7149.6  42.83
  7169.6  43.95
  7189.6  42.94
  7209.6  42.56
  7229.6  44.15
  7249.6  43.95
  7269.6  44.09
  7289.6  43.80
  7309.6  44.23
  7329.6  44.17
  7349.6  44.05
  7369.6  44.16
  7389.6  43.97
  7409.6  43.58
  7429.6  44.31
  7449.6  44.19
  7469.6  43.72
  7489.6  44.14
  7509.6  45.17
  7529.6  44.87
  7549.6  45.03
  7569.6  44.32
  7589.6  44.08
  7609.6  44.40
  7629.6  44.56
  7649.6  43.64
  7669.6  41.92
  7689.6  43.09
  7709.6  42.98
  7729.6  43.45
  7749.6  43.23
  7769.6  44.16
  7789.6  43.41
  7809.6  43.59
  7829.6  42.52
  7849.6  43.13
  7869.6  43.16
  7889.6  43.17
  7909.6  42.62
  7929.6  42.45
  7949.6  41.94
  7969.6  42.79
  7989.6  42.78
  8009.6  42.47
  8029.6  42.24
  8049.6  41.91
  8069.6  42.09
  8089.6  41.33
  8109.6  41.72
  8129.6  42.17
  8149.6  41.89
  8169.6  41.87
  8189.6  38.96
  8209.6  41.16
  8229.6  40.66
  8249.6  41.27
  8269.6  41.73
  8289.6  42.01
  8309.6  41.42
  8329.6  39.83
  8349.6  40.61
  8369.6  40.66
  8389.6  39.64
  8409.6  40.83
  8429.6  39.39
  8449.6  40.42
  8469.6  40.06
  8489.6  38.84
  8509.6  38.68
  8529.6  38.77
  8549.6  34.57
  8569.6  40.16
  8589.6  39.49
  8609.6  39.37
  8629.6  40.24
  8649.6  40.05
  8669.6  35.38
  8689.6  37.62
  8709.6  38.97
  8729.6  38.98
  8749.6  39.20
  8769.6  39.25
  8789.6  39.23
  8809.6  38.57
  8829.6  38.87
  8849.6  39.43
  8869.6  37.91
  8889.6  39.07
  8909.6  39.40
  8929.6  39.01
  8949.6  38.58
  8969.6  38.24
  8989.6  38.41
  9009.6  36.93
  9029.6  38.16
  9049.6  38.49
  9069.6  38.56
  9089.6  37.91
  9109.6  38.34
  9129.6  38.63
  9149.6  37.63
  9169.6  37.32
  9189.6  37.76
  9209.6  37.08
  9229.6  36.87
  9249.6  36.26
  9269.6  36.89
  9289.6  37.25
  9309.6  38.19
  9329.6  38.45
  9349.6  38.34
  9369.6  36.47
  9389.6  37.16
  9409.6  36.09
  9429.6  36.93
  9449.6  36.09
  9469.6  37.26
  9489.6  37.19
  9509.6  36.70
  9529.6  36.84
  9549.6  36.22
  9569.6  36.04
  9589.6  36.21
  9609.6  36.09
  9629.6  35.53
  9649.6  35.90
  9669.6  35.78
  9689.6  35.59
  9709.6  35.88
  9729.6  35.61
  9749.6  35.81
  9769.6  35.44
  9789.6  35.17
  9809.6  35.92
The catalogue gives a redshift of 0.000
